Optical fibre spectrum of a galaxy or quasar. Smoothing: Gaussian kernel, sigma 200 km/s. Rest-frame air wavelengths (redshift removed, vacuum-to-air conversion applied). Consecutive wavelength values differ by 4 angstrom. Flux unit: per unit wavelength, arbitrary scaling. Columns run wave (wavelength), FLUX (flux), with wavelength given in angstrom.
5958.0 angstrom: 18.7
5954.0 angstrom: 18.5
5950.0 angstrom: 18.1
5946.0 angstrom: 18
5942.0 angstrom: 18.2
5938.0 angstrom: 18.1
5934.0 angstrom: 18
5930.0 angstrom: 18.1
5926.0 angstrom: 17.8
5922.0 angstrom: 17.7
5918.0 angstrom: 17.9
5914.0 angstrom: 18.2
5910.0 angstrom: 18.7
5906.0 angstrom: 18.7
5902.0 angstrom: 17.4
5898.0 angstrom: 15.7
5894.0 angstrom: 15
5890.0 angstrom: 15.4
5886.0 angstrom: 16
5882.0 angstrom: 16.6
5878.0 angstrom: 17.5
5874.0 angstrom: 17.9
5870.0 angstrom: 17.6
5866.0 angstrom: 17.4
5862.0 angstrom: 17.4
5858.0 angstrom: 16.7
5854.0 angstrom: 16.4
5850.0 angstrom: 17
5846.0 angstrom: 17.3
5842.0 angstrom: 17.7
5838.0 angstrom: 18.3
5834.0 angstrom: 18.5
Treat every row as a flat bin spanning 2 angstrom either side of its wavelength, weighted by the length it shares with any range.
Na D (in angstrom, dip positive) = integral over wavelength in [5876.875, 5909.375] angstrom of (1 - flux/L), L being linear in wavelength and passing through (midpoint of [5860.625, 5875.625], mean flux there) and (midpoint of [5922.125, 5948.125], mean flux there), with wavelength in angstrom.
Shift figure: 2.1 angstrom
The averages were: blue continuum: 17.6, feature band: 16.6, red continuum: 18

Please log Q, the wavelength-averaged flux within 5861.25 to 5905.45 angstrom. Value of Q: 16.8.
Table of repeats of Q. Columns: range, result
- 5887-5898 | 15.4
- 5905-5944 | 18.1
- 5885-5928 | 17.2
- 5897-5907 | 17.3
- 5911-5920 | 18.1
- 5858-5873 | 17.4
